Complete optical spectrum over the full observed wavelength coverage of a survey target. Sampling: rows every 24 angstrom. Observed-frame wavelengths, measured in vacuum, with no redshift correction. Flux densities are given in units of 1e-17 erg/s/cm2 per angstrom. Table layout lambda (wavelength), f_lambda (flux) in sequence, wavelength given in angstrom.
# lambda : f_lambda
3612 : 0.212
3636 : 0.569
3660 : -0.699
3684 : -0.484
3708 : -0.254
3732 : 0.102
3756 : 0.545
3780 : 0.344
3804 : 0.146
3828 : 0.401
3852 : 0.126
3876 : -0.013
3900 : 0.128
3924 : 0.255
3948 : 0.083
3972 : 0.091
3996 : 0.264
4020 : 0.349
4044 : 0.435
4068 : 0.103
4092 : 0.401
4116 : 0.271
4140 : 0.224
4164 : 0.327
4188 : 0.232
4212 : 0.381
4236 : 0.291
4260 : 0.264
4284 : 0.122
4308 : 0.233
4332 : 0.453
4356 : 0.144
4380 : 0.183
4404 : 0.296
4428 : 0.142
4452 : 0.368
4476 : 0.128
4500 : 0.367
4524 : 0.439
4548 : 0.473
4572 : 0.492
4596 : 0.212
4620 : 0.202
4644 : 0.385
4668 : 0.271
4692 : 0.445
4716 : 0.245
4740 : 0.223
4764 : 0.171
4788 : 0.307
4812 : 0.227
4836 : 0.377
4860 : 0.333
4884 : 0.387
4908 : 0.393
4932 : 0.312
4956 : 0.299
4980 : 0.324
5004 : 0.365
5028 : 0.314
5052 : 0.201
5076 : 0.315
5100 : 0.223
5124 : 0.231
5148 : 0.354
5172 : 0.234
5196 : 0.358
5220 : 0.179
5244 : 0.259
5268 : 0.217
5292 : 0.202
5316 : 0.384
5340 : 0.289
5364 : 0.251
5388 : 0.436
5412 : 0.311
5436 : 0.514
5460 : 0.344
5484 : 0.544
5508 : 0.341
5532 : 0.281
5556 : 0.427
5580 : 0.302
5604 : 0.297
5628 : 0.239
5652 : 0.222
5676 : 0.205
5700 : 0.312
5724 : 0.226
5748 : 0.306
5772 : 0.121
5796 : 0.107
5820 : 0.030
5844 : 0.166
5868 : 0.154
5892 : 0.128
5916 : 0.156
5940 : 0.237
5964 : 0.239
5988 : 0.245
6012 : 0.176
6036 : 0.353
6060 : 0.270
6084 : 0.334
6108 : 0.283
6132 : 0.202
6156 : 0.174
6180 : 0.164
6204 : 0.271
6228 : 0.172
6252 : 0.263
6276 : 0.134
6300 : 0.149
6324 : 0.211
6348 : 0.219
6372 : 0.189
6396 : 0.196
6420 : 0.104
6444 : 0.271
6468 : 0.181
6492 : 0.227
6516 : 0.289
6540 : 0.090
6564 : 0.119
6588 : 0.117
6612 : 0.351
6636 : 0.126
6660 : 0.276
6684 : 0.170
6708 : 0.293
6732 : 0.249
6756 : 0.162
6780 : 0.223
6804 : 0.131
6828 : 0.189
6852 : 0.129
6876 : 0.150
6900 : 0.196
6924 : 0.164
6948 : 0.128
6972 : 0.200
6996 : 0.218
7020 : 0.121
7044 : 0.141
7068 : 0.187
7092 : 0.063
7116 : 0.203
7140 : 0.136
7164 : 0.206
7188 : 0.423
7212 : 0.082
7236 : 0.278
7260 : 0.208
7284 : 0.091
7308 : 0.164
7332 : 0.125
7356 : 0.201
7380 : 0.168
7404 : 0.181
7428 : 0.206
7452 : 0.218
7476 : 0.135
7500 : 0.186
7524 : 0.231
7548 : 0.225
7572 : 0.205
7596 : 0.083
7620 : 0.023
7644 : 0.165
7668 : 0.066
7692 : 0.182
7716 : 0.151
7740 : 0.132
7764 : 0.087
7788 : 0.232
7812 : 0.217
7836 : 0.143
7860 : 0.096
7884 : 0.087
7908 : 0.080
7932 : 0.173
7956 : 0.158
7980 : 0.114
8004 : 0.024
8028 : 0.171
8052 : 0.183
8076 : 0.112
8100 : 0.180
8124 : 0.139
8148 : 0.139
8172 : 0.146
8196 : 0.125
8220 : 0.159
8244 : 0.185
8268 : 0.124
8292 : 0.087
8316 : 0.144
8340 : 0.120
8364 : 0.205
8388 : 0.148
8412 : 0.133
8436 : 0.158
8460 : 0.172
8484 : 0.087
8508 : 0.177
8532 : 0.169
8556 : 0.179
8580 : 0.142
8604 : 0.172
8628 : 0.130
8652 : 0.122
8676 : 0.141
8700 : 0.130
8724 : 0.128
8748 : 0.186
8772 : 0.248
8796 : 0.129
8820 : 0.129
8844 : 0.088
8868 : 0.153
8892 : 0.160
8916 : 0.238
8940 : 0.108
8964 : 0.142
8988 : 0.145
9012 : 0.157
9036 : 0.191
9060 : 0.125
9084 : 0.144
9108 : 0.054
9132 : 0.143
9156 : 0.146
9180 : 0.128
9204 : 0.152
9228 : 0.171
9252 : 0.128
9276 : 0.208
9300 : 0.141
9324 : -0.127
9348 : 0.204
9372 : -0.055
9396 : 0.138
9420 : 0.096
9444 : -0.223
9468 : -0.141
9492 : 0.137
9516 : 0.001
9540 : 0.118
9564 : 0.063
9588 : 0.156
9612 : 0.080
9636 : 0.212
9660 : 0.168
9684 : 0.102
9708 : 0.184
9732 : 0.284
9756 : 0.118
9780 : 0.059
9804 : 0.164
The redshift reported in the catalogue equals 0.095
